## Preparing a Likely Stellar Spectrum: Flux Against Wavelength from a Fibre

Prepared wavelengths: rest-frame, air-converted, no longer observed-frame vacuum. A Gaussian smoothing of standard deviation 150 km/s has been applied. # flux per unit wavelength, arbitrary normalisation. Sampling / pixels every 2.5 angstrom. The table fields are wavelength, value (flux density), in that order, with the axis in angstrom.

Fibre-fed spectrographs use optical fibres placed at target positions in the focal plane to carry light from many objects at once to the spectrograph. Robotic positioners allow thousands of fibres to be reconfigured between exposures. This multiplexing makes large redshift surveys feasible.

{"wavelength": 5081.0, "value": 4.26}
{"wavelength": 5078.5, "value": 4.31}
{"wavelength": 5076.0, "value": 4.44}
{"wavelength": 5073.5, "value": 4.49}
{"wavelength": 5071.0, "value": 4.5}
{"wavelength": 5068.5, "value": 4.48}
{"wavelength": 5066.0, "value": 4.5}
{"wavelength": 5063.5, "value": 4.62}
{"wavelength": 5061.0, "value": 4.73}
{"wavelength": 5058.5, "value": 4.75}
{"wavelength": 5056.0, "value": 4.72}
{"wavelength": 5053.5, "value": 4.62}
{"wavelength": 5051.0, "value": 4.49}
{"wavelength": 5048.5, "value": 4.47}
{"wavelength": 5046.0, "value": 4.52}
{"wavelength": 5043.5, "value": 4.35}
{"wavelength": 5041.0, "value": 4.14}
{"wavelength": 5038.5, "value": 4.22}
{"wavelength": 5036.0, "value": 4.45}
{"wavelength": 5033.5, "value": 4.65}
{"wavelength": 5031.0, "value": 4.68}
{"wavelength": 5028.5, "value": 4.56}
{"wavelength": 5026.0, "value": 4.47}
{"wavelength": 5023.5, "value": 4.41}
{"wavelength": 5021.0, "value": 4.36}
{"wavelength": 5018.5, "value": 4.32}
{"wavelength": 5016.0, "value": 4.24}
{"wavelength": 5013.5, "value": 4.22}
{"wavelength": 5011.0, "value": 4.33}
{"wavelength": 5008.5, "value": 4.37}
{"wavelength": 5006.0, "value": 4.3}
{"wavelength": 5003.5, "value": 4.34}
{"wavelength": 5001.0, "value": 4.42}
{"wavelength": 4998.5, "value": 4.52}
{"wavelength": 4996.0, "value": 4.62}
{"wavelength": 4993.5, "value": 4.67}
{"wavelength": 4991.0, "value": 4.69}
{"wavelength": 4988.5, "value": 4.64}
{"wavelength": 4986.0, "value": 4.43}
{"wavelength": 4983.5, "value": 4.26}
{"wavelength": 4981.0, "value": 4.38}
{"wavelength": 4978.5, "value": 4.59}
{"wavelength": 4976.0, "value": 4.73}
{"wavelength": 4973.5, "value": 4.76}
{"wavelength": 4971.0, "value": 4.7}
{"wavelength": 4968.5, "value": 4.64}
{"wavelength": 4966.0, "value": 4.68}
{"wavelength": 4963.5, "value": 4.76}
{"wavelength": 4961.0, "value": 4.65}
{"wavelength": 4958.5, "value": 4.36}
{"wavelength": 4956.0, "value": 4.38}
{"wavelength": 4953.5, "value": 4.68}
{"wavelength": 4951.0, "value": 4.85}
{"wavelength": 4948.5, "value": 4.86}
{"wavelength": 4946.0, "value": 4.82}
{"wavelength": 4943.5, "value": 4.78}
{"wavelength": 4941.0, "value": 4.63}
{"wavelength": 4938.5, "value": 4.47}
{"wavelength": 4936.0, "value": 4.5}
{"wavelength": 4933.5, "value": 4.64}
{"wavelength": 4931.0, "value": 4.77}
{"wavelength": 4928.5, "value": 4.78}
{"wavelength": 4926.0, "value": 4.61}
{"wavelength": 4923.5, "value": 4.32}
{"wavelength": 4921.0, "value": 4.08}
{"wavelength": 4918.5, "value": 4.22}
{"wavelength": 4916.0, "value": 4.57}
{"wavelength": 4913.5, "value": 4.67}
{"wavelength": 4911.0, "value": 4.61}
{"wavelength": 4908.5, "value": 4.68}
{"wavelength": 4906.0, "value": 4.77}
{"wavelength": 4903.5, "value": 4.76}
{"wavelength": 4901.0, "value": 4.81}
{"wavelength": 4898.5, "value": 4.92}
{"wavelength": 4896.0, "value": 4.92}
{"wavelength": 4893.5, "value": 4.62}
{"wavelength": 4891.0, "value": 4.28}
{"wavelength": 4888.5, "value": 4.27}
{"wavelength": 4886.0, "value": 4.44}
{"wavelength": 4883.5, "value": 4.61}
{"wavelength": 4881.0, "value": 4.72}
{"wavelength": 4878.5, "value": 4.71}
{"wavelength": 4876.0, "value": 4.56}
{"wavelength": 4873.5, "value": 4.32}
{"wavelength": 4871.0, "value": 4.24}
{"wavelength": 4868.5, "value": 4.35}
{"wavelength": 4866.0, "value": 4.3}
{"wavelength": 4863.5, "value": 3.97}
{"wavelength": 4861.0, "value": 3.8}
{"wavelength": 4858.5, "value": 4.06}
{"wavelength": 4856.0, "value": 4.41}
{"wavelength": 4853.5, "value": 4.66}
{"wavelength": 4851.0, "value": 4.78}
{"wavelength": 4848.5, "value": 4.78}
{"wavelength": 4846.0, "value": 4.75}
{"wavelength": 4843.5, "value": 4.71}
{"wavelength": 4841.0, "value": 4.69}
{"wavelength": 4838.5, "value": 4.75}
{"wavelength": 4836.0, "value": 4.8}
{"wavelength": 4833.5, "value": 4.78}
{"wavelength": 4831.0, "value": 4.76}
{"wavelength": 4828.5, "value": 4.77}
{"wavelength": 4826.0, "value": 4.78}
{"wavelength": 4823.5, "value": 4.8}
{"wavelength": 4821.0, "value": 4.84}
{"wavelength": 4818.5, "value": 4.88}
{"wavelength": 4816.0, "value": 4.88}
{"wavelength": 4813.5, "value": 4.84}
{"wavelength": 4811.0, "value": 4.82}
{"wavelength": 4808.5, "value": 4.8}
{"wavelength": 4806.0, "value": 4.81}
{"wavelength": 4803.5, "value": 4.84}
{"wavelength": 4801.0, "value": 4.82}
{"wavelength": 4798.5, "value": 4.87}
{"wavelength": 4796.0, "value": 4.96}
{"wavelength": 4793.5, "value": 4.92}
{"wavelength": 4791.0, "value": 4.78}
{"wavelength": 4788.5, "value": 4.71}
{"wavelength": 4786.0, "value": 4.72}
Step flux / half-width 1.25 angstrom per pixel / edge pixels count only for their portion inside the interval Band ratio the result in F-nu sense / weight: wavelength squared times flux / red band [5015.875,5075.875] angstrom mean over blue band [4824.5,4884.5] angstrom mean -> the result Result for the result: 1.07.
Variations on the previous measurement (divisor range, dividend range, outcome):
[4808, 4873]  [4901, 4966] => 1.04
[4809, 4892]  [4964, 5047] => 1.04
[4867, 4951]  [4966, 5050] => 1.01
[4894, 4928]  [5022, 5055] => 1.02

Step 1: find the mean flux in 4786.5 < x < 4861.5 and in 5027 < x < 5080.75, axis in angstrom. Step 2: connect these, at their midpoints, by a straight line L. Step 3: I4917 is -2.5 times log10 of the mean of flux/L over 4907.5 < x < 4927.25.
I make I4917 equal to 0.04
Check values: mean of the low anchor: 4.74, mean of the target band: 4.47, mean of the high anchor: 4.5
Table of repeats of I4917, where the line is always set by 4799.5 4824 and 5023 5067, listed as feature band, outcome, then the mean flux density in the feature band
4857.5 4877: 0.137 mag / 4.2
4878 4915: 0.016 mag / 4.65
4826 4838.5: 0.007 mag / 4.78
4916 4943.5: 0.037 mag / 4.52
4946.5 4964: -0.002 mag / 4.65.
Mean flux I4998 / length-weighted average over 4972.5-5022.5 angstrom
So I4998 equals 4.46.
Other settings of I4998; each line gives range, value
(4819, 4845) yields 4.77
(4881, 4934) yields 4.59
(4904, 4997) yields 4.6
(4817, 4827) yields 4.83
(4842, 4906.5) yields 4.52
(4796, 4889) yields 4.63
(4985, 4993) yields 4.6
